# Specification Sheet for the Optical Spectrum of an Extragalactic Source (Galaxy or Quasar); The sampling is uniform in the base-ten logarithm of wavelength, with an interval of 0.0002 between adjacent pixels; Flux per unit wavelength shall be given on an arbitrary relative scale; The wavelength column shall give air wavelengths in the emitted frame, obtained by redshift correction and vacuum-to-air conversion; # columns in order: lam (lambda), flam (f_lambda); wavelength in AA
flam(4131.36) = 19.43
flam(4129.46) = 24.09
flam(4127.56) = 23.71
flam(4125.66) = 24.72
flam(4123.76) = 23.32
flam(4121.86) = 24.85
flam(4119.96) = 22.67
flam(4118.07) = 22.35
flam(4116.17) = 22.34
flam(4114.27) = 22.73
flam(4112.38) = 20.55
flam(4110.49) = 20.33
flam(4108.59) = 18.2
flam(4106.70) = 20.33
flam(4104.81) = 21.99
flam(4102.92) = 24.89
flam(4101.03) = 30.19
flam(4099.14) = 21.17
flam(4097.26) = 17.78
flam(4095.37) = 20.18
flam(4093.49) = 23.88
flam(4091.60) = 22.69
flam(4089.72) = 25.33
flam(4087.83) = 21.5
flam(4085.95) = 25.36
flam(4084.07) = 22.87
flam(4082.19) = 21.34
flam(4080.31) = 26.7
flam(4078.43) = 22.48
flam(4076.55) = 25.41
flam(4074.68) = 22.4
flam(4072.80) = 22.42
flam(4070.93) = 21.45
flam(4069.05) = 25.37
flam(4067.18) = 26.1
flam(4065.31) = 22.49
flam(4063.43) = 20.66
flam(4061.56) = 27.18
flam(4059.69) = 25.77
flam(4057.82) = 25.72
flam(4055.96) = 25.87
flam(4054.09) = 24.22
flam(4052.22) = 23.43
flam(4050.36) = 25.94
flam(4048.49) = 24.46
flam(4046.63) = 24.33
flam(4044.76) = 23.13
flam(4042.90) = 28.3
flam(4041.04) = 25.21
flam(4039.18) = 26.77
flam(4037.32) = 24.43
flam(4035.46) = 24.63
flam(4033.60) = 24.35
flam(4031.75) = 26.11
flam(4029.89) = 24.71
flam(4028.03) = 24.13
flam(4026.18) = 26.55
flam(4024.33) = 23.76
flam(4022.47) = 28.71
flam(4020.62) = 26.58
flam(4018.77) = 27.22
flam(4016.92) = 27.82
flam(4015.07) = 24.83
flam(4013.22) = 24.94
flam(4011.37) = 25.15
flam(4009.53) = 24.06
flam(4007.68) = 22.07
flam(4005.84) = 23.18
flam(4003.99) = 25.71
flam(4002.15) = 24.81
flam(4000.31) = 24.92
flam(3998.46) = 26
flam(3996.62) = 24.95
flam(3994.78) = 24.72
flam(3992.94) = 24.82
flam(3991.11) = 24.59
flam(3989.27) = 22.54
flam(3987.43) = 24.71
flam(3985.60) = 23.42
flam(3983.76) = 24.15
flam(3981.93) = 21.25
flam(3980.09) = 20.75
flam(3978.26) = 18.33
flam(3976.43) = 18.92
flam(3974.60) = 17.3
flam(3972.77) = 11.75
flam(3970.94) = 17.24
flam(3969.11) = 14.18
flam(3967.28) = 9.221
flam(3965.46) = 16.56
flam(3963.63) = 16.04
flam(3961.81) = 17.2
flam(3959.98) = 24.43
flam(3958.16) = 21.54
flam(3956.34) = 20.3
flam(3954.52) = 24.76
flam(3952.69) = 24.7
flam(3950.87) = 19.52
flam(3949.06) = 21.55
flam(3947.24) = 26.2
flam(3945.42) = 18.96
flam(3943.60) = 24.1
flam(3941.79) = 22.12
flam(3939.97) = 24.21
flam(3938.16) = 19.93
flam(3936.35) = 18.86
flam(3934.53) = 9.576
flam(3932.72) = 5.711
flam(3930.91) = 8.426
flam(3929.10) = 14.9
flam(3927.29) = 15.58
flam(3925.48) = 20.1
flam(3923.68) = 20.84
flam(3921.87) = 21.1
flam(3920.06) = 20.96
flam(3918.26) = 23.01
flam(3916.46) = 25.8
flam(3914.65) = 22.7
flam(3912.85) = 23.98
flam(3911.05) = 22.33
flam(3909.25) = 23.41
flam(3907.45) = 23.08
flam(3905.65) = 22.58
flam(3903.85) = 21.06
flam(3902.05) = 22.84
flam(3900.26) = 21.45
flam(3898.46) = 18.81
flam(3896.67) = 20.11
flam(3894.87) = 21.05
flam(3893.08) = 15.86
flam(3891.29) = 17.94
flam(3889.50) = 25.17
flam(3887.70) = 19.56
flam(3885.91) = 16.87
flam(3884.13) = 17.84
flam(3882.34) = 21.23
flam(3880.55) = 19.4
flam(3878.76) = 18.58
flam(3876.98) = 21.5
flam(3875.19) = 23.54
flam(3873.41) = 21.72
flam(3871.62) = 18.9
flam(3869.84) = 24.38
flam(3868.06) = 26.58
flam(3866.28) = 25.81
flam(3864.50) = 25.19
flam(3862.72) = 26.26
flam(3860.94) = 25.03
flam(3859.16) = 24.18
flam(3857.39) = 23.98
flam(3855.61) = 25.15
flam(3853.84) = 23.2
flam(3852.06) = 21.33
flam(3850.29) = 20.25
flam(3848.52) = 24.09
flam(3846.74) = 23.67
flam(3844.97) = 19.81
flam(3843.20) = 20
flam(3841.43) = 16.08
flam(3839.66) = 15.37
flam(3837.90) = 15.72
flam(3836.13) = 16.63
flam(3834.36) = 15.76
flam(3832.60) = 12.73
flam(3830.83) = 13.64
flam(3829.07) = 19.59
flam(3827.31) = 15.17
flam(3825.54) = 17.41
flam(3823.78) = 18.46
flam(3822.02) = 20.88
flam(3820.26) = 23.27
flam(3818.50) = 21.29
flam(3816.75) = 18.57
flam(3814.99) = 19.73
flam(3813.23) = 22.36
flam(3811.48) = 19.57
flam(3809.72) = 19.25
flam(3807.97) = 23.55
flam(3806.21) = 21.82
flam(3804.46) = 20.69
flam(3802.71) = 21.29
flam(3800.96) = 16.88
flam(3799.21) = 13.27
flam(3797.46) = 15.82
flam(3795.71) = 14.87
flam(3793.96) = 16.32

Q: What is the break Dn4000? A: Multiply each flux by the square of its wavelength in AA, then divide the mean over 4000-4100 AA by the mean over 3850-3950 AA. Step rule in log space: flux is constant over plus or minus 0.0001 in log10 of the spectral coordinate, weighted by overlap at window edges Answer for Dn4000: 1.25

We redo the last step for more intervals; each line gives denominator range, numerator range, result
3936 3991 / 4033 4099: 1.25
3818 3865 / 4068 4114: 1.28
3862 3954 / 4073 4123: 1.21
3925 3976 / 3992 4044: 1.45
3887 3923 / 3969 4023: 1.12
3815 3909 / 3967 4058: 1.24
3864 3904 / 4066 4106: 1.23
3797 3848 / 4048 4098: 1.44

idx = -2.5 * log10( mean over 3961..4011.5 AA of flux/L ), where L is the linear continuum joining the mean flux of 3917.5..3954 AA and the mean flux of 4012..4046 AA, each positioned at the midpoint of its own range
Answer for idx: 0.089 mag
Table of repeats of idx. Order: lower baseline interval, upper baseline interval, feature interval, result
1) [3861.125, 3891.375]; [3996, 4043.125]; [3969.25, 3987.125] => 0.26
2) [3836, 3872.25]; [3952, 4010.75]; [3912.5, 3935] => 0.21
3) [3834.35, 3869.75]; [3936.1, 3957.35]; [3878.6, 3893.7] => 0.15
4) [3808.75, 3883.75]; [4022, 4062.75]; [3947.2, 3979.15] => 0.24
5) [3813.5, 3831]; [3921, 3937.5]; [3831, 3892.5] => -0.19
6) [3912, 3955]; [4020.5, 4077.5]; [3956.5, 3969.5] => 0.21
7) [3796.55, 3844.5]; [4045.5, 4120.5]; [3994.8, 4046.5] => -0.15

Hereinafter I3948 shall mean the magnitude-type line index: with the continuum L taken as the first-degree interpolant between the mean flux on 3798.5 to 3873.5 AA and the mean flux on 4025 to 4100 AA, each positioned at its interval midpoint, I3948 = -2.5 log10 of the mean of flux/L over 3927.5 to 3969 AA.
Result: 0.203 mag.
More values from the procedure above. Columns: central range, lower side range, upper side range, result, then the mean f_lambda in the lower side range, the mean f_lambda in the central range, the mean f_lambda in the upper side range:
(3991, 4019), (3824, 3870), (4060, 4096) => -0.11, 20.6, 24.9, 23.5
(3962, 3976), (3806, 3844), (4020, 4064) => 0.47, 18.4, 14.9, 25.2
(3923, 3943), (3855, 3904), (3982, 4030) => 0.37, 21.8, 16.5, 24.9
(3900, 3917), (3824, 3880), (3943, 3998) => -0.11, 20.7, 22.9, 20.7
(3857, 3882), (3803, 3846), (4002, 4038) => -0.15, 18.7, 23.2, 25.2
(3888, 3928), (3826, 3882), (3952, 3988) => -0.07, 20.7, 21.4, 19.3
